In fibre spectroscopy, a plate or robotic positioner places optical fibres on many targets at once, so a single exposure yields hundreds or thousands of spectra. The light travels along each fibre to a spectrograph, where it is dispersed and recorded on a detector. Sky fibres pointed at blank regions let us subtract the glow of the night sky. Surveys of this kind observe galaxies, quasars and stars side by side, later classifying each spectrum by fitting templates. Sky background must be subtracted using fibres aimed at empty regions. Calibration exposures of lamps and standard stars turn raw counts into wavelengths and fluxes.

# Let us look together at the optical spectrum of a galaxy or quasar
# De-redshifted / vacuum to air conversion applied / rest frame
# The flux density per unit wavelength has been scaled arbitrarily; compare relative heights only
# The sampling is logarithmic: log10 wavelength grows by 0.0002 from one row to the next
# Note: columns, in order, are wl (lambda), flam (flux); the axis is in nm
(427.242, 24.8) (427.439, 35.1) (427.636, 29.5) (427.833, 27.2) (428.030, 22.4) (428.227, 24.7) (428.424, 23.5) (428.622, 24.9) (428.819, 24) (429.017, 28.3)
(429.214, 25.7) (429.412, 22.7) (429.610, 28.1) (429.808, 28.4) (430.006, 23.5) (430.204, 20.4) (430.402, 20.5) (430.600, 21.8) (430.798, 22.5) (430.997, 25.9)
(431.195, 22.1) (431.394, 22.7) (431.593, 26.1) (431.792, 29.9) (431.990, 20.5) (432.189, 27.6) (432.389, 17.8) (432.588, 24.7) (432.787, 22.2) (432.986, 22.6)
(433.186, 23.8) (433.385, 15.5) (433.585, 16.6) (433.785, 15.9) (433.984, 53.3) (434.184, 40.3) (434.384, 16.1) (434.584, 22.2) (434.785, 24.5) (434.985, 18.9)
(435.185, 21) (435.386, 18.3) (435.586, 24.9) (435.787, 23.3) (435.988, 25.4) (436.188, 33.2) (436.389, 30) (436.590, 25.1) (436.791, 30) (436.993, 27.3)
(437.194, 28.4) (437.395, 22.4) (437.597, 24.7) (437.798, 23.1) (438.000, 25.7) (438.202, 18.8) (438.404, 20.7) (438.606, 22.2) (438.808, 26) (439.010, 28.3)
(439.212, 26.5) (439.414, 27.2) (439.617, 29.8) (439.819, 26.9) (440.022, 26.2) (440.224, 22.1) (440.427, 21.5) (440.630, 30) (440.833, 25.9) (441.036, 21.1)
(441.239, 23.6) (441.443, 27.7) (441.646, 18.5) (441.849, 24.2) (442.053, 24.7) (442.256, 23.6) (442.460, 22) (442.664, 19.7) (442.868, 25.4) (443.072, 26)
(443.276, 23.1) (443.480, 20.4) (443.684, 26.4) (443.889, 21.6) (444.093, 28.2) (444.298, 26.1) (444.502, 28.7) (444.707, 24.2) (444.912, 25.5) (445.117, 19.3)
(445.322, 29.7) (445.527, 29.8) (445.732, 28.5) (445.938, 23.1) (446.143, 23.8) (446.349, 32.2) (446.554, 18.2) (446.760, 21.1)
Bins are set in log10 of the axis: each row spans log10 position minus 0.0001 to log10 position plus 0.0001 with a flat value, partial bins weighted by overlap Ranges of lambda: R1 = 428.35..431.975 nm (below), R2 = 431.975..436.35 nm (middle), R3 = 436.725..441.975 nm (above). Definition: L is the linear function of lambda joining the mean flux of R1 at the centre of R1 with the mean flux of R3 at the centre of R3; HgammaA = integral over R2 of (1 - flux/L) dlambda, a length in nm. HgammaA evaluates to 0.08 nm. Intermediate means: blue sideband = 24.4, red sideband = 24.9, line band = 24.2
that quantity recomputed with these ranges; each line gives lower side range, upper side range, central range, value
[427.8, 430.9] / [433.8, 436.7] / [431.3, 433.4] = 0.17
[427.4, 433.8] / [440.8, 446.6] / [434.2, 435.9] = 0.14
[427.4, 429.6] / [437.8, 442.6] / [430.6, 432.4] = 0.11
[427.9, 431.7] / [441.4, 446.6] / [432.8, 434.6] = -0.06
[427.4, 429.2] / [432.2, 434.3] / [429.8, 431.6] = 0.20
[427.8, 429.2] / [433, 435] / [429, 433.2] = 0.17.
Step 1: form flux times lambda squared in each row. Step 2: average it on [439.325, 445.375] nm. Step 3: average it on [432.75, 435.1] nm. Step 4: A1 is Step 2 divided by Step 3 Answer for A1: 1.05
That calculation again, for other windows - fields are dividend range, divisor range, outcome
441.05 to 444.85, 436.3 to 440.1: 0.96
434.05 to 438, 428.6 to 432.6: 1.08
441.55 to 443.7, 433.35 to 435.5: 0.99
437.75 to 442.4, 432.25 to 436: 1.07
